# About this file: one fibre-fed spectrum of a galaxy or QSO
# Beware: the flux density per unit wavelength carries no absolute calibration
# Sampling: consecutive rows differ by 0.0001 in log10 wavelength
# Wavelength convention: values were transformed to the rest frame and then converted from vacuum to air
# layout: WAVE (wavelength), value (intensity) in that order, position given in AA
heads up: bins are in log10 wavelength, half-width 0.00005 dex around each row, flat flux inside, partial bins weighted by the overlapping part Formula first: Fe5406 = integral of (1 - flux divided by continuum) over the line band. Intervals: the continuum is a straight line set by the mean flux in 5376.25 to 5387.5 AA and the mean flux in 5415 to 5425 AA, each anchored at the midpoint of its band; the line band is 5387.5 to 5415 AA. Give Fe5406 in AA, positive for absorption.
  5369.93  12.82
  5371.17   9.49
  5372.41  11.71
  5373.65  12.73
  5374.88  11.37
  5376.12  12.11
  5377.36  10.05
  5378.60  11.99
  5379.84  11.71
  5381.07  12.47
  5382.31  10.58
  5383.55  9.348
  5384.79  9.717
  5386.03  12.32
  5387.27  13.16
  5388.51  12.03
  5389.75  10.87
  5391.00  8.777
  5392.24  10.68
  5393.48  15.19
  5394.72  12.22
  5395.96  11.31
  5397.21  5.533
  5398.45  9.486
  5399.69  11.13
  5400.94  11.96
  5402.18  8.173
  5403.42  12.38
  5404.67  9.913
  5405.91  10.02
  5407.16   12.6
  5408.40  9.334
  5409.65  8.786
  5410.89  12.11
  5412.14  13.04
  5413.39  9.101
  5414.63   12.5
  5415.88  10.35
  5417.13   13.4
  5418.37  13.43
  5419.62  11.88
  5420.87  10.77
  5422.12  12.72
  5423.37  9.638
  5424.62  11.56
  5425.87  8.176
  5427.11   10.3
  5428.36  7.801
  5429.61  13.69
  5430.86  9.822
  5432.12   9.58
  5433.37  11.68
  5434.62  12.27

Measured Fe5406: 1.65 AA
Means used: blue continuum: 11.2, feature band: 10.8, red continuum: 11.7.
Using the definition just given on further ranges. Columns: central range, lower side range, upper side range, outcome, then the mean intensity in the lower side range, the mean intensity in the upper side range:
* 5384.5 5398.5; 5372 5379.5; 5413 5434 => 0.50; 11.7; 11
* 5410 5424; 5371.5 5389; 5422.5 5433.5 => -1.51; 11.5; 10.2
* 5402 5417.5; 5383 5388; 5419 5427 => -0.04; 11.2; 10.8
